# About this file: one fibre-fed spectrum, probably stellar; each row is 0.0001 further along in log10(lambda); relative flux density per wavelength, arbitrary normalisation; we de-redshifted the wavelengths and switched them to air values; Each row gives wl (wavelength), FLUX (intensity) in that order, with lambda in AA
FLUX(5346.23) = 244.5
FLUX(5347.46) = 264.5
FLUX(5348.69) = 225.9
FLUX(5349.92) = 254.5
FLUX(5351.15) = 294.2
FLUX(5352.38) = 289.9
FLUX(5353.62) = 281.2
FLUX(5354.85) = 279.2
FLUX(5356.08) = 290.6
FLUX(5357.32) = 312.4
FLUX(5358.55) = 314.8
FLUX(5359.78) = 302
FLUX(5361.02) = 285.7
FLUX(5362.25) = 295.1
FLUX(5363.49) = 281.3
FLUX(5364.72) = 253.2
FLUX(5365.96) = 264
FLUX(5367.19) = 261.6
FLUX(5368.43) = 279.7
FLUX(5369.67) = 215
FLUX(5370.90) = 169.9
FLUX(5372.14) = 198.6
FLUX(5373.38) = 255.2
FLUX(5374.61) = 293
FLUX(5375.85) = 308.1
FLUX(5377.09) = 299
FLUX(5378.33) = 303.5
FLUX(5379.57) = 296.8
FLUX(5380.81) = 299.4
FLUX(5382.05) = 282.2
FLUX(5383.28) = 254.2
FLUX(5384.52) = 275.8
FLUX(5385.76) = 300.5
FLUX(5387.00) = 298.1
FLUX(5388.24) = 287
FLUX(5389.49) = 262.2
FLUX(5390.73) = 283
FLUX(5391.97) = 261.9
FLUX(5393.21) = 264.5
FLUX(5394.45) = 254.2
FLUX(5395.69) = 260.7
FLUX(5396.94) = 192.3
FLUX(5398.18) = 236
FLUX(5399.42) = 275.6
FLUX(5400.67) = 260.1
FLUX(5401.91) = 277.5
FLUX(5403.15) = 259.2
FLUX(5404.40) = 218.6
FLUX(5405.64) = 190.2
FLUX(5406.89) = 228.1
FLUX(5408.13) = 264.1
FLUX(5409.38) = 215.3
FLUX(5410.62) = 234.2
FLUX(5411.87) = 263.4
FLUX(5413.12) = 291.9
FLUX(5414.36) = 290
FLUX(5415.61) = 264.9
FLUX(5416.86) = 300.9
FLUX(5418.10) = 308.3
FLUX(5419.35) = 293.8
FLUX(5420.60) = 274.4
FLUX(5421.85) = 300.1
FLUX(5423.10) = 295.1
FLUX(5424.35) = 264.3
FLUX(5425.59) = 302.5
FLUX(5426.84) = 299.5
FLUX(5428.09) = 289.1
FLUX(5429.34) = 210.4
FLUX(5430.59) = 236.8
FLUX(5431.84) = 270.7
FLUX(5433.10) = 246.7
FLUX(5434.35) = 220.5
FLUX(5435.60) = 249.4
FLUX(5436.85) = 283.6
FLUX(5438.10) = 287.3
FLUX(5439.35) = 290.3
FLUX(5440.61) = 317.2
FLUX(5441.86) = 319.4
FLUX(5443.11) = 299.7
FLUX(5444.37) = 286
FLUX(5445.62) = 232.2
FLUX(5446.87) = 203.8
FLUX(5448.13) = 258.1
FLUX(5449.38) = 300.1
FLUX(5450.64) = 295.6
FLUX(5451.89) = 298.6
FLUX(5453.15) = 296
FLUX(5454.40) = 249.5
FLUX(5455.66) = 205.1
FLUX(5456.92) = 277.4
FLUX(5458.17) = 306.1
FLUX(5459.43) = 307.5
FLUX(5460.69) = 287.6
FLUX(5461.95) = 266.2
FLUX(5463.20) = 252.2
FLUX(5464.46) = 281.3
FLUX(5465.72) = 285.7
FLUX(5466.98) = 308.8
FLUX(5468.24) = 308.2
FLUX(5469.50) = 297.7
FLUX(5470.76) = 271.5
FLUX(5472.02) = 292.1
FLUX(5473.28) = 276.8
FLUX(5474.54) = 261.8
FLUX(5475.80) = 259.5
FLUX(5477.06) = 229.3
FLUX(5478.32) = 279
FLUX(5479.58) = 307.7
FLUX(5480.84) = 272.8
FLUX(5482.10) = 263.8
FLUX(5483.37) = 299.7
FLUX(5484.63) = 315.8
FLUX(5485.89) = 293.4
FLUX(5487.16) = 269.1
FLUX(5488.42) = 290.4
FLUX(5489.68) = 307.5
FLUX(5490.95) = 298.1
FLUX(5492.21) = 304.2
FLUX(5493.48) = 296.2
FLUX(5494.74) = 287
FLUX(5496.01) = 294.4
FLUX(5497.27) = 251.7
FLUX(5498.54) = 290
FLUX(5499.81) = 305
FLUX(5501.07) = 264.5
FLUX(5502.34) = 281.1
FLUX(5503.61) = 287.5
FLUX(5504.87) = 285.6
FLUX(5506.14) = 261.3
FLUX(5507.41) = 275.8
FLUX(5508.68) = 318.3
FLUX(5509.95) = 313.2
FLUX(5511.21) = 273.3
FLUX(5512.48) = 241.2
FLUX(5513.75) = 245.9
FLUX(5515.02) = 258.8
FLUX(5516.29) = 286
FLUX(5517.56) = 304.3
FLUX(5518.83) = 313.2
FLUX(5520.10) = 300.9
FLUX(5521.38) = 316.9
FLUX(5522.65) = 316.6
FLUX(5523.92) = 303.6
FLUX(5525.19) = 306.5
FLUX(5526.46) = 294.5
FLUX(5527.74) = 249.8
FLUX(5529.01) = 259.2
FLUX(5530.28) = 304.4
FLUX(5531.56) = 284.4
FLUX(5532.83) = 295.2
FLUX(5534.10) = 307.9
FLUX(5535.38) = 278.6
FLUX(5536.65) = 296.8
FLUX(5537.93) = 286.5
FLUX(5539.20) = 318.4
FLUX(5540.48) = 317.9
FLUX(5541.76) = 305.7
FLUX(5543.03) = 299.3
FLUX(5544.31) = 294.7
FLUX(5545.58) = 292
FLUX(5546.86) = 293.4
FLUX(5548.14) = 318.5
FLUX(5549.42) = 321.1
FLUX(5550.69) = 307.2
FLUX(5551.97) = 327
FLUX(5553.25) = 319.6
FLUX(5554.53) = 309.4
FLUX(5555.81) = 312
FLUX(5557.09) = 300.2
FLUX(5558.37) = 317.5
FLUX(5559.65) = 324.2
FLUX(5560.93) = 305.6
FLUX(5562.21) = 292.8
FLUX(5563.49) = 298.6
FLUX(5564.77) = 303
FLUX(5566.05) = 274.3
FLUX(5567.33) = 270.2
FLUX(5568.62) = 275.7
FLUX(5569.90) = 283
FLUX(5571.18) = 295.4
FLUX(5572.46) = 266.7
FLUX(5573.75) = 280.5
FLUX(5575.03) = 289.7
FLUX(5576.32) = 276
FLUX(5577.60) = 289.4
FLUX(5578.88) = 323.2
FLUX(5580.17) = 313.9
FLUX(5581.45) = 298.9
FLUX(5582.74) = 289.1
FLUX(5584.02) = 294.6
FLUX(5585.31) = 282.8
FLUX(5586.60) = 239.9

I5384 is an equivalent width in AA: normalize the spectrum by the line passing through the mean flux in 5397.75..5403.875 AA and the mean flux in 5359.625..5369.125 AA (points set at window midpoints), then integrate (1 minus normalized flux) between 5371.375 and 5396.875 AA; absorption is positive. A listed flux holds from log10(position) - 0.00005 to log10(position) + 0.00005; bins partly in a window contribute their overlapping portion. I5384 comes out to -0.6 AA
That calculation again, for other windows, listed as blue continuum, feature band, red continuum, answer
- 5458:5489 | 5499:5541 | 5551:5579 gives 0.1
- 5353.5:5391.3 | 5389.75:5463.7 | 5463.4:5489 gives 3.3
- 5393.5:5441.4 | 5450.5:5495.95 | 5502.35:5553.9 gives -0.7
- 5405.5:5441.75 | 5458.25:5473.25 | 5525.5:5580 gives -0.5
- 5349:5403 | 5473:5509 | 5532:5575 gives 0.8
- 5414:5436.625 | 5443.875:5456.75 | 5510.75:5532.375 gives 0.6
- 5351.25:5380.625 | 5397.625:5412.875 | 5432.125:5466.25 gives 1.7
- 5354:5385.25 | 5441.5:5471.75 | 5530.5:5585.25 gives 0.8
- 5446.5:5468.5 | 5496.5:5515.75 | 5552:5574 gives 0.6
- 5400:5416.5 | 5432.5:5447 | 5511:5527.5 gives -0.6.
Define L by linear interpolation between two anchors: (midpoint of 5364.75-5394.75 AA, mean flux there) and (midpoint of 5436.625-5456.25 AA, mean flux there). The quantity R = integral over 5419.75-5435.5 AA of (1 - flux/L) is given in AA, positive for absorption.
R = 0.4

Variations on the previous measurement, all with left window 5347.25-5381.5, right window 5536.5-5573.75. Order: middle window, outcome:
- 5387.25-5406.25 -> 1.73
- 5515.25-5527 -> -0.29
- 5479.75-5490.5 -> 0.03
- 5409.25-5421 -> 0.21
